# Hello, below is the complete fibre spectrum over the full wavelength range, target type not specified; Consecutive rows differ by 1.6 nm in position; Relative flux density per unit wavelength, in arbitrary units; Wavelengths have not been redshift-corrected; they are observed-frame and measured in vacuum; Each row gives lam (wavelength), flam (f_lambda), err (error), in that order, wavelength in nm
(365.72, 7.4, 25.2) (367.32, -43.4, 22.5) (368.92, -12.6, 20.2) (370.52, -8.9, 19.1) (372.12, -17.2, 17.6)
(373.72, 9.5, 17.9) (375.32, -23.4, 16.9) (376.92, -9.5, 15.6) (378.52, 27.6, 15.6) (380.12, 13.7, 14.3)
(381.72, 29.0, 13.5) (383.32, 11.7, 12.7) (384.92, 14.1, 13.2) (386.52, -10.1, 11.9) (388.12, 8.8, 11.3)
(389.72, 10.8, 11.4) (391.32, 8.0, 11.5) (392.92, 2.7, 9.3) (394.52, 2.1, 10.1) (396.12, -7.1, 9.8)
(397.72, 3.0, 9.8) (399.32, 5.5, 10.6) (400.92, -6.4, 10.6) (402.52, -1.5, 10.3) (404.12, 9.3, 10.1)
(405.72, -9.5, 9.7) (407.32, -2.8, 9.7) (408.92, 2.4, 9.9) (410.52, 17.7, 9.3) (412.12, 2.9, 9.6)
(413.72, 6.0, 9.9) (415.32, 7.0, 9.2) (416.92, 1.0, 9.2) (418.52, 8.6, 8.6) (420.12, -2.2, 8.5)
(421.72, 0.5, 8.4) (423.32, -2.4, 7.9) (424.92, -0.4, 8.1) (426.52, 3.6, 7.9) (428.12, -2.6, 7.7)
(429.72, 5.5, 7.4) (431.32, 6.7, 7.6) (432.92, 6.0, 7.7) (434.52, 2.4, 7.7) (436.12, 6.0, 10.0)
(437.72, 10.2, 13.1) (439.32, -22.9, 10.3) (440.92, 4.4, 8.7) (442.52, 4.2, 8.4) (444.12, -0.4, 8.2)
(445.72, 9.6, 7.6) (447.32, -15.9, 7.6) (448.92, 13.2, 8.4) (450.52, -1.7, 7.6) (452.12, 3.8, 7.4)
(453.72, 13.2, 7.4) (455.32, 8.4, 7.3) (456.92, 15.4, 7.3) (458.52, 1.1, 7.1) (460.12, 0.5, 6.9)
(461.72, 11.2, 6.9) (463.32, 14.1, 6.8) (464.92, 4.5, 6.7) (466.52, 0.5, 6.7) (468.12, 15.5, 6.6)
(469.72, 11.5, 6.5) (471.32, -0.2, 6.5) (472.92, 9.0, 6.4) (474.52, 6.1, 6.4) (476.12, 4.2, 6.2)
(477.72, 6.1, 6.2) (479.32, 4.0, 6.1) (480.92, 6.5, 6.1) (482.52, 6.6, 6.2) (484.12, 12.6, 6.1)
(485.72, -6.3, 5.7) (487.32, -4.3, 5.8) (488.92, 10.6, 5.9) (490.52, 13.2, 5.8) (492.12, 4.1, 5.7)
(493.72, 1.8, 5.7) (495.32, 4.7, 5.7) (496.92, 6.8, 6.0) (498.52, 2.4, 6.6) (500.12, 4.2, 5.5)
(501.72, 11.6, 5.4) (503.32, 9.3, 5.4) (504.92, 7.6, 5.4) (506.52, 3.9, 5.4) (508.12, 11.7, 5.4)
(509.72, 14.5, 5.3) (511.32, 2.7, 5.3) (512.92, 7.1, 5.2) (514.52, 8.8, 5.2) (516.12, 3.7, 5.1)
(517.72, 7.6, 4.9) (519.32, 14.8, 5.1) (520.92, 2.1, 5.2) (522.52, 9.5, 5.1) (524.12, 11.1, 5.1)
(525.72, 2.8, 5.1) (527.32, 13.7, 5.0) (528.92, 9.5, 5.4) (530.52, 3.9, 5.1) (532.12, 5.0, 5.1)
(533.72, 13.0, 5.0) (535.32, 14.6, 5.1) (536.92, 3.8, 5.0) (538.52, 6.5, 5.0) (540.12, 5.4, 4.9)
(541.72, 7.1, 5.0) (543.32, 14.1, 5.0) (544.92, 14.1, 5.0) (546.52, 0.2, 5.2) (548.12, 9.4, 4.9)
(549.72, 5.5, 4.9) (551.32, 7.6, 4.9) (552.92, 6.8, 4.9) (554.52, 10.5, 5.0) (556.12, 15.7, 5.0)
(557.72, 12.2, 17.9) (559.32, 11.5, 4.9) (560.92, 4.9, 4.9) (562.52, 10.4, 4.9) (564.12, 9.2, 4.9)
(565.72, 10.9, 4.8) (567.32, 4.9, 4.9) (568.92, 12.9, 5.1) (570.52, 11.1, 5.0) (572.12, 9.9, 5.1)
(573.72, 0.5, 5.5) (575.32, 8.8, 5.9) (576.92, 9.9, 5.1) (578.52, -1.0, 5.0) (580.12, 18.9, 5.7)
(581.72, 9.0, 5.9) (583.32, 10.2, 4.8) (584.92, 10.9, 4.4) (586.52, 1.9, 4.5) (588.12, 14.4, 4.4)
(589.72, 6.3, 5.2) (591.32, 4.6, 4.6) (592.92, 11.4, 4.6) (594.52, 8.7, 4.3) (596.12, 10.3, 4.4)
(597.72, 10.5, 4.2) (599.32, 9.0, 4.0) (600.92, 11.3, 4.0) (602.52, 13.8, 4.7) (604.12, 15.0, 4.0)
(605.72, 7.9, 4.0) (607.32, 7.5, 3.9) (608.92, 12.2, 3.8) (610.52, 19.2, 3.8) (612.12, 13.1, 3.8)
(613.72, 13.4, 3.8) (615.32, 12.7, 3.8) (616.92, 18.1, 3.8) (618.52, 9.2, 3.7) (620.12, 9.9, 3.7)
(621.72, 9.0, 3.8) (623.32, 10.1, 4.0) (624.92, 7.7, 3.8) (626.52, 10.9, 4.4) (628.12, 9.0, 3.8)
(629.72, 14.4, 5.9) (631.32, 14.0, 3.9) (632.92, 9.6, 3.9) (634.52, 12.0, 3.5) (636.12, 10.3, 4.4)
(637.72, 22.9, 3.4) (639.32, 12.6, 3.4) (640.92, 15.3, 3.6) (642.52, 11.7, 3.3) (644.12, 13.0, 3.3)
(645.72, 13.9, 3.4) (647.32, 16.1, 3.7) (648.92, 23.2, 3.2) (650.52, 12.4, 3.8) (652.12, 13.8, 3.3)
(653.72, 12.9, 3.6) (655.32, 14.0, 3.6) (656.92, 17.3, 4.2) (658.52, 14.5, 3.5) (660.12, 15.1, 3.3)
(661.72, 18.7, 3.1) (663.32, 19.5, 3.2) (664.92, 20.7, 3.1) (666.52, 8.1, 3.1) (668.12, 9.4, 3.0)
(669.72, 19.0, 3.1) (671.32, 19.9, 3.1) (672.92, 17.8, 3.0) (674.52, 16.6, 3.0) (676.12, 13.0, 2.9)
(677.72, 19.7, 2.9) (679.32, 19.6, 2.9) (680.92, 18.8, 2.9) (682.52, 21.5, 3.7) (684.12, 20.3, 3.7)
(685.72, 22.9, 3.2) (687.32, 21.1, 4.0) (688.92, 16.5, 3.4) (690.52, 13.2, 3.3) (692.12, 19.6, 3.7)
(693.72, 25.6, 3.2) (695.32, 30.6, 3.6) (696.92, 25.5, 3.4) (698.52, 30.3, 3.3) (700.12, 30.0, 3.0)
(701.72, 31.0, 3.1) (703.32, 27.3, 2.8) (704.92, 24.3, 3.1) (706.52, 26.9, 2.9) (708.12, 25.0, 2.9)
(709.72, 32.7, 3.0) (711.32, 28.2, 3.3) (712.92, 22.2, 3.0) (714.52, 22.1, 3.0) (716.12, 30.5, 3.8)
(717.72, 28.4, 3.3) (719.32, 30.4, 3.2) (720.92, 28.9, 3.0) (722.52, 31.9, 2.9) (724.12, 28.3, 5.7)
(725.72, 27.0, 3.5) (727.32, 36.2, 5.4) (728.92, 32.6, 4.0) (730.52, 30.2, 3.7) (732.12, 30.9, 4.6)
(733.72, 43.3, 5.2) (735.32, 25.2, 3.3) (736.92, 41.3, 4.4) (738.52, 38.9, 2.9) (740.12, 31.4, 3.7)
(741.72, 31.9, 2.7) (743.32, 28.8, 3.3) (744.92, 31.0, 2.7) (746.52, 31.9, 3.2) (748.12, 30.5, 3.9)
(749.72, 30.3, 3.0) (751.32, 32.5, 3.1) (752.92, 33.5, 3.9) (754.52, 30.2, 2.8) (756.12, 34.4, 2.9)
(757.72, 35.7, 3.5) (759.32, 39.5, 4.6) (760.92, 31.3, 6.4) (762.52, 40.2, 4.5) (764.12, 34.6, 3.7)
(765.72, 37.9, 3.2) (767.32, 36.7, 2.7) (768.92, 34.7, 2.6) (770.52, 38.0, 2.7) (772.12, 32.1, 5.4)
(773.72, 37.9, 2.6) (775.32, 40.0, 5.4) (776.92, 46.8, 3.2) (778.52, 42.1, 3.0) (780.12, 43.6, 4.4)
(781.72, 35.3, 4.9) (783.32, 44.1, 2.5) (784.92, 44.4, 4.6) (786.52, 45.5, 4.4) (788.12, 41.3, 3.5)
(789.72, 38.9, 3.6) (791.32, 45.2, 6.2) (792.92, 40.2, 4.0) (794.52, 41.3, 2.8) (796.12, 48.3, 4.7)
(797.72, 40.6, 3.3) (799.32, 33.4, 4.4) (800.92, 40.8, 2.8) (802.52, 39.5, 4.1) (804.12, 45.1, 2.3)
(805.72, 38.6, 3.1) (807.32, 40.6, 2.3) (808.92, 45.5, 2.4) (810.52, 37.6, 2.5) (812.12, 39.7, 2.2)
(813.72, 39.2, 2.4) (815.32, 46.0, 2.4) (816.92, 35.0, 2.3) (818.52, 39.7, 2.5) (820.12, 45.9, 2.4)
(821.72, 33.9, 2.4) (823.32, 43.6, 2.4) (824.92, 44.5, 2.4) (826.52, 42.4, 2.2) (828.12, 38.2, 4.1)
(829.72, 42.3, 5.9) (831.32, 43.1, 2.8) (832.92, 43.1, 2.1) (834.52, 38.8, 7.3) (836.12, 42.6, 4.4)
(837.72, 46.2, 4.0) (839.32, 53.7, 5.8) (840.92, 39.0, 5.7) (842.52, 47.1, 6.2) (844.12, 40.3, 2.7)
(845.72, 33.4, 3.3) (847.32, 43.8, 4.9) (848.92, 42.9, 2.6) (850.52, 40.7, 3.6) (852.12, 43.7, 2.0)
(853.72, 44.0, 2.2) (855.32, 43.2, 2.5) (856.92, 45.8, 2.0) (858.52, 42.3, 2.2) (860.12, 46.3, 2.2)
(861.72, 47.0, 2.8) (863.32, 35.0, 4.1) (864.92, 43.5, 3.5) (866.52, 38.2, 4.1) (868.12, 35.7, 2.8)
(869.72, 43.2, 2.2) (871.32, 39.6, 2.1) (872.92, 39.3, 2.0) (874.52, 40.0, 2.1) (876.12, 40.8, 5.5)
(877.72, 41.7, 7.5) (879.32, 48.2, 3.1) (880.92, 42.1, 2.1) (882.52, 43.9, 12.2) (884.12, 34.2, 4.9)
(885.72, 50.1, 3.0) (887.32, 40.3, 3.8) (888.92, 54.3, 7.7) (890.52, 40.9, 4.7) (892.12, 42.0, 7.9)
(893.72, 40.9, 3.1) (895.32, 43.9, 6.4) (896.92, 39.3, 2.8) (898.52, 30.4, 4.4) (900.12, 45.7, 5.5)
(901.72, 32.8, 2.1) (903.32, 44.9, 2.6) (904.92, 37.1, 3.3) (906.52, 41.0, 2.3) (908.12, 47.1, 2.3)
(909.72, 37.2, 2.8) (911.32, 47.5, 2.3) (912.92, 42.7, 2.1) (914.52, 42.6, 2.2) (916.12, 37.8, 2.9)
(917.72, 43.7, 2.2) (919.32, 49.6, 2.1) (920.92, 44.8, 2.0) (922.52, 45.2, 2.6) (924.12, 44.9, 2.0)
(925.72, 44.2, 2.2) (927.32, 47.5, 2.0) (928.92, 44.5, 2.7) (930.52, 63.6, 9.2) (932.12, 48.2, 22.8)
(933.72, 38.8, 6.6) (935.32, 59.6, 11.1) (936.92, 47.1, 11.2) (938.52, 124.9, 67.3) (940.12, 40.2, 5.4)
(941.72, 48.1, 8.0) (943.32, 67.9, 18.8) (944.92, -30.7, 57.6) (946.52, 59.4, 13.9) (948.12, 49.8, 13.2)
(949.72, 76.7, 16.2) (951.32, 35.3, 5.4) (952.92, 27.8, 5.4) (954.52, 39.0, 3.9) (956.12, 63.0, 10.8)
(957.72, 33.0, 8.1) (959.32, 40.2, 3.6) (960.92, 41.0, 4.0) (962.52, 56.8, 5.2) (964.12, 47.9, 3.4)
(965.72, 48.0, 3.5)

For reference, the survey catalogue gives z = 0.738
